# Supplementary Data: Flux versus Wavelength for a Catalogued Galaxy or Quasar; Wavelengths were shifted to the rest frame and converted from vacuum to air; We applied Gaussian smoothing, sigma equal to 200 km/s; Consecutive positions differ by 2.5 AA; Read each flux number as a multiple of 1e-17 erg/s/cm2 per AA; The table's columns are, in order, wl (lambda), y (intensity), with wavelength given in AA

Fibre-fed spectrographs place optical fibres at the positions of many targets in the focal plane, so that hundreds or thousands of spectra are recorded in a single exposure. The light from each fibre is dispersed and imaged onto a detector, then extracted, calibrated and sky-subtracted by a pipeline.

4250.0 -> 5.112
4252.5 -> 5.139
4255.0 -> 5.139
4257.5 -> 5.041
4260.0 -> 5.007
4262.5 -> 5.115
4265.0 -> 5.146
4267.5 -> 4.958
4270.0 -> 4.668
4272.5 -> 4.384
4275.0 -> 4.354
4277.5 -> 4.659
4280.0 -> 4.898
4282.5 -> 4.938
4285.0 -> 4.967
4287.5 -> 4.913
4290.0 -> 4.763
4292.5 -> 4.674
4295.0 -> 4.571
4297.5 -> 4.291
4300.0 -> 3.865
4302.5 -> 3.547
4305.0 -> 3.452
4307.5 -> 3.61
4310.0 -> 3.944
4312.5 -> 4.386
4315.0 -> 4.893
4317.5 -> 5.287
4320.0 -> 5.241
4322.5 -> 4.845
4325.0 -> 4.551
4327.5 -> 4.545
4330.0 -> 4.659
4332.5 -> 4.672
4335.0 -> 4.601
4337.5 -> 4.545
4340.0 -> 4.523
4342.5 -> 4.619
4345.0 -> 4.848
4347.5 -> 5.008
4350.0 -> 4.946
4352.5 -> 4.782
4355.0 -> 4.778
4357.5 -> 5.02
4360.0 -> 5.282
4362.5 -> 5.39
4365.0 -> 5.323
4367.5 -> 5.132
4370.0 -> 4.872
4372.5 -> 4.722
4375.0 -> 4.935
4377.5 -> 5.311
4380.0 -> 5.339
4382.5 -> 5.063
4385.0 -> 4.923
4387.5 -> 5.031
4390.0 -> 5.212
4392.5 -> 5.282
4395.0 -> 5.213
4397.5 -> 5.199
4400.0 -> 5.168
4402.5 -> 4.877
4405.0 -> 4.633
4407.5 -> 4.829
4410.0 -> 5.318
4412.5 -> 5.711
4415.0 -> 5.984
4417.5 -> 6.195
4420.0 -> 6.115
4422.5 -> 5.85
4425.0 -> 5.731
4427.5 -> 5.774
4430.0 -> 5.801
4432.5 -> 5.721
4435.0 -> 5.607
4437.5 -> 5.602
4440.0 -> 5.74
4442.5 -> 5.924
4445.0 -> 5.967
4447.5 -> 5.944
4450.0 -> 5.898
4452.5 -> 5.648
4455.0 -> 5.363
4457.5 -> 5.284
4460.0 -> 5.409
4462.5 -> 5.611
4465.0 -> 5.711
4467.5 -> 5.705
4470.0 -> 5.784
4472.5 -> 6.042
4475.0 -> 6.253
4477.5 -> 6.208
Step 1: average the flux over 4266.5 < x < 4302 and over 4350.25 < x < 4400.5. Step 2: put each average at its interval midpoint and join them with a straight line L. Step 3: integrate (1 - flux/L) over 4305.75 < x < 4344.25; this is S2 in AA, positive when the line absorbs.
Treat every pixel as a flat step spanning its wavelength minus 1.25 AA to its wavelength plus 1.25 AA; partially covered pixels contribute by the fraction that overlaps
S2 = 2.0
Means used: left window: 4.61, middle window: 4.58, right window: 5.09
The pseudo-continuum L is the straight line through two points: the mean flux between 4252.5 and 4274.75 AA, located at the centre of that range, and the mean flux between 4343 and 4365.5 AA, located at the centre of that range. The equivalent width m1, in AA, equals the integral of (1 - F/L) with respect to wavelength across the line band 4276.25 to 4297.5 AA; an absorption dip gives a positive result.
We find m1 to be 0.8 AA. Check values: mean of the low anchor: 4.92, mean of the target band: 4.77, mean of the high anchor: 5.02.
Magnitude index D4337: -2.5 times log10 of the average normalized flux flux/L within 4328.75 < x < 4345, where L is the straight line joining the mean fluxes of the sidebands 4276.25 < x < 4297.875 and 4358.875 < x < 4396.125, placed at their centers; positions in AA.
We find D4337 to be 0.08 mag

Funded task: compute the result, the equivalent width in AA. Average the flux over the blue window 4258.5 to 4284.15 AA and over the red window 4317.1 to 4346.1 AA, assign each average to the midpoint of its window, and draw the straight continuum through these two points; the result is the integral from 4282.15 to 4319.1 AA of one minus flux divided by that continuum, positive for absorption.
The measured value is 2.9 AA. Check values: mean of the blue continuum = 4.82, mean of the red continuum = 4.73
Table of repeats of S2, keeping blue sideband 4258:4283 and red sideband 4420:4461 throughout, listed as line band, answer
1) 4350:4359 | 0.6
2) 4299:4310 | 3.0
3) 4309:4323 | 0.8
